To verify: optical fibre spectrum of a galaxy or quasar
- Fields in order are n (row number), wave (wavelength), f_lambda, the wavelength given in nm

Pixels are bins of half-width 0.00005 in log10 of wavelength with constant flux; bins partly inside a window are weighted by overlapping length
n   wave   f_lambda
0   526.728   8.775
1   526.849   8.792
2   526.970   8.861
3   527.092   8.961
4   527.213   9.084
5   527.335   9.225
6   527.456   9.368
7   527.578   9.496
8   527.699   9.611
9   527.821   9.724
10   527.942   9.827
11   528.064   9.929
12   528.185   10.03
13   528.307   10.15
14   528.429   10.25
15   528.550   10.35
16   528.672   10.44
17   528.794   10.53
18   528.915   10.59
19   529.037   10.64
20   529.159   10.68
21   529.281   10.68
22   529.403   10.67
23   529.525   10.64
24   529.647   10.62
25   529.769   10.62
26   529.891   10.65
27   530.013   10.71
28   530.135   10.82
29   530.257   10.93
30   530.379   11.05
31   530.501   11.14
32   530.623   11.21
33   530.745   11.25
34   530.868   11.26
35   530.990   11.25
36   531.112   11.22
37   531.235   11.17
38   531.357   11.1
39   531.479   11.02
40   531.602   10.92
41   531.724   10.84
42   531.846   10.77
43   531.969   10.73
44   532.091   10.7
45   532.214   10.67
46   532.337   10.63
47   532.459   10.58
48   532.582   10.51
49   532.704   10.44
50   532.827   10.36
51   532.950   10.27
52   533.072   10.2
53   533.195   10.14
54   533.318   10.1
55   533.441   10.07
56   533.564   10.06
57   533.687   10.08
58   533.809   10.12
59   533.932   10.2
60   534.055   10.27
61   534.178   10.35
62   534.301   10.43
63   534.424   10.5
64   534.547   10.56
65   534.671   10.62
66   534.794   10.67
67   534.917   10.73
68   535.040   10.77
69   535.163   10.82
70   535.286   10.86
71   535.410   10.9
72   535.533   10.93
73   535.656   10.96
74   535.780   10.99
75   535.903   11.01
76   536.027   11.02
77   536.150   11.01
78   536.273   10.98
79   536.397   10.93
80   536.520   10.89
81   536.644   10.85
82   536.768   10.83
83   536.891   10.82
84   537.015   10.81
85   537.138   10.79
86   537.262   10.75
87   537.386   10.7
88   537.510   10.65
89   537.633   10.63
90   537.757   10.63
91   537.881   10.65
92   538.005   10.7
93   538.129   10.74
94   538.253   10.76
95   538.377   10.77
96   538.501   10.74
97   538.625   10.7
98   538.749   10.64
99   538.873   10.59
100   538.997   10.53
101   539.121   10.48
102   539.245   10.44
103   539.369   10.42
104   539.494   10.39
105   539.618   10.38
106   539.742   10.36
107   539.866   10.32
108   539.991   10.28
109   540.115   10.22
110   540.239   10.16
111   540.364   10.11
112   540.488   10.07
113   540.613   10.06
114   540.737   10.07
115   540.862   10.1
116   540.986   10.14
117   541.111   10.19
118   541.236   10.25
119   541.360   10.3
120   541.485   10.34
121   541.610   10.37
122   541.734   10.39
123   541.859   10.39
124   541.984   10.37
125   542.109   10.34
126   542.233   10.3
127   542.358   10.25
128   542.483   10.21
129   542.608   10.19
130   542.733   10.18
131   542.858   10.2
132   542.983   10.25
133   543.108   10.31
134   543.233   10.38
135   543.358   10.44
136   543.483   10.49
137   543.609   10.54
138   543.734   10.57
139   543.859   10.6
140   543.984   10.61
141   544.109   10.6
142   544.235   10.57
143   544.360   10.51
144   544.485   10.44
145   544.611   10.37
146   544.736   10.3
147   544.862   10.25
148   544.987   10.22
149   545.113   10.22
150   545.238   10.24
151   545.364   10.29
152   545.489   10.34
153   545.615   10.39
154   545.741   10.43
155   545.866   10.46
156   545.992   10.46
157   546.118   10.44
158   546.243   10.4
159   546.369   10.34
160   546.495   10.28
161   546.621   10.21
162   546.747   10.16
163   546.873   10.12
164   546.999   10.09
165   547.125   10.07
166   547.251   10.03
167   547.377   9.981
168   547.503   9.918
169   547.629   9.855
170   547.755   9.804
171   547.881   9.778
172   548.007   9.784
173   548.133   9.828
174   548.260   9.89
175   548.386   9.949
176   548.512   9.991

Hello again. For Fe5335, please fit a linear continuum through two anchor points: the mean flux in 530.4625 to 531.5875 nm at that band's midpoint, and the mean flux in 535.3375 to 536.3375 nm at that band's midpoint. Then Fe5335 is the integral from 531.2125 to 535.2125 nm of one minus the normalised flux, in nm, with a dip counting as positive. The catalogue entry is 0.20 nm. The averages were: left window 11.2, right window 11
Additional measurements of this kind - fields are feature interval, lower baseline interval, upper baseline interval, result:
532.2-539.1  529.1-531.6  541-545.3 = 0.04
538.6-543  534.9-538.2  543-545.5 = 0.12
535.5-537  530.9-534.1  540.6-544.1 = -0.07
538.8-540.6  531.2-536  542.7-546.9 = 0.02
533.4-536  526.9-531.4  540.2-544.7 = -0.05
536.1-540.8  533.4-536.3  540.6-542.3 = -0.06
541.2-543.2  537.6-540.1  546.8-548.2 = 0.00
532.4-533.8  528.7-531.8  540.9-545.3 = 0.07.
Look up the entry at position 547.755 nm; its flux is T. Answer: 9.804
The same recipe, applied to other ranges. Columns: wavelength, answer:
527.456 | 9.368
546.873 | 10.12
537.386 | 10.7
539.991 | 10.28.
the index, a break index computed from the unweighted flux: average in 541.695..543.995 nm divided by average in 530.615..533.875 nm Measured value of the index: 0.97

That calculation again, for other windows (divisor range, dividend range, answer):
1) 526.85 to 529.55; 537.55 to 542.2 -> 1.05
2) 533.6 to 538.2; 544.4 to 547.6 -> 0.96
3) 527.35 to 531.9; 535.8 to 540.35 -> 1.01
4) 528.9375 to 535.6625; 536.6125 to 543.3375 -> 0.98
